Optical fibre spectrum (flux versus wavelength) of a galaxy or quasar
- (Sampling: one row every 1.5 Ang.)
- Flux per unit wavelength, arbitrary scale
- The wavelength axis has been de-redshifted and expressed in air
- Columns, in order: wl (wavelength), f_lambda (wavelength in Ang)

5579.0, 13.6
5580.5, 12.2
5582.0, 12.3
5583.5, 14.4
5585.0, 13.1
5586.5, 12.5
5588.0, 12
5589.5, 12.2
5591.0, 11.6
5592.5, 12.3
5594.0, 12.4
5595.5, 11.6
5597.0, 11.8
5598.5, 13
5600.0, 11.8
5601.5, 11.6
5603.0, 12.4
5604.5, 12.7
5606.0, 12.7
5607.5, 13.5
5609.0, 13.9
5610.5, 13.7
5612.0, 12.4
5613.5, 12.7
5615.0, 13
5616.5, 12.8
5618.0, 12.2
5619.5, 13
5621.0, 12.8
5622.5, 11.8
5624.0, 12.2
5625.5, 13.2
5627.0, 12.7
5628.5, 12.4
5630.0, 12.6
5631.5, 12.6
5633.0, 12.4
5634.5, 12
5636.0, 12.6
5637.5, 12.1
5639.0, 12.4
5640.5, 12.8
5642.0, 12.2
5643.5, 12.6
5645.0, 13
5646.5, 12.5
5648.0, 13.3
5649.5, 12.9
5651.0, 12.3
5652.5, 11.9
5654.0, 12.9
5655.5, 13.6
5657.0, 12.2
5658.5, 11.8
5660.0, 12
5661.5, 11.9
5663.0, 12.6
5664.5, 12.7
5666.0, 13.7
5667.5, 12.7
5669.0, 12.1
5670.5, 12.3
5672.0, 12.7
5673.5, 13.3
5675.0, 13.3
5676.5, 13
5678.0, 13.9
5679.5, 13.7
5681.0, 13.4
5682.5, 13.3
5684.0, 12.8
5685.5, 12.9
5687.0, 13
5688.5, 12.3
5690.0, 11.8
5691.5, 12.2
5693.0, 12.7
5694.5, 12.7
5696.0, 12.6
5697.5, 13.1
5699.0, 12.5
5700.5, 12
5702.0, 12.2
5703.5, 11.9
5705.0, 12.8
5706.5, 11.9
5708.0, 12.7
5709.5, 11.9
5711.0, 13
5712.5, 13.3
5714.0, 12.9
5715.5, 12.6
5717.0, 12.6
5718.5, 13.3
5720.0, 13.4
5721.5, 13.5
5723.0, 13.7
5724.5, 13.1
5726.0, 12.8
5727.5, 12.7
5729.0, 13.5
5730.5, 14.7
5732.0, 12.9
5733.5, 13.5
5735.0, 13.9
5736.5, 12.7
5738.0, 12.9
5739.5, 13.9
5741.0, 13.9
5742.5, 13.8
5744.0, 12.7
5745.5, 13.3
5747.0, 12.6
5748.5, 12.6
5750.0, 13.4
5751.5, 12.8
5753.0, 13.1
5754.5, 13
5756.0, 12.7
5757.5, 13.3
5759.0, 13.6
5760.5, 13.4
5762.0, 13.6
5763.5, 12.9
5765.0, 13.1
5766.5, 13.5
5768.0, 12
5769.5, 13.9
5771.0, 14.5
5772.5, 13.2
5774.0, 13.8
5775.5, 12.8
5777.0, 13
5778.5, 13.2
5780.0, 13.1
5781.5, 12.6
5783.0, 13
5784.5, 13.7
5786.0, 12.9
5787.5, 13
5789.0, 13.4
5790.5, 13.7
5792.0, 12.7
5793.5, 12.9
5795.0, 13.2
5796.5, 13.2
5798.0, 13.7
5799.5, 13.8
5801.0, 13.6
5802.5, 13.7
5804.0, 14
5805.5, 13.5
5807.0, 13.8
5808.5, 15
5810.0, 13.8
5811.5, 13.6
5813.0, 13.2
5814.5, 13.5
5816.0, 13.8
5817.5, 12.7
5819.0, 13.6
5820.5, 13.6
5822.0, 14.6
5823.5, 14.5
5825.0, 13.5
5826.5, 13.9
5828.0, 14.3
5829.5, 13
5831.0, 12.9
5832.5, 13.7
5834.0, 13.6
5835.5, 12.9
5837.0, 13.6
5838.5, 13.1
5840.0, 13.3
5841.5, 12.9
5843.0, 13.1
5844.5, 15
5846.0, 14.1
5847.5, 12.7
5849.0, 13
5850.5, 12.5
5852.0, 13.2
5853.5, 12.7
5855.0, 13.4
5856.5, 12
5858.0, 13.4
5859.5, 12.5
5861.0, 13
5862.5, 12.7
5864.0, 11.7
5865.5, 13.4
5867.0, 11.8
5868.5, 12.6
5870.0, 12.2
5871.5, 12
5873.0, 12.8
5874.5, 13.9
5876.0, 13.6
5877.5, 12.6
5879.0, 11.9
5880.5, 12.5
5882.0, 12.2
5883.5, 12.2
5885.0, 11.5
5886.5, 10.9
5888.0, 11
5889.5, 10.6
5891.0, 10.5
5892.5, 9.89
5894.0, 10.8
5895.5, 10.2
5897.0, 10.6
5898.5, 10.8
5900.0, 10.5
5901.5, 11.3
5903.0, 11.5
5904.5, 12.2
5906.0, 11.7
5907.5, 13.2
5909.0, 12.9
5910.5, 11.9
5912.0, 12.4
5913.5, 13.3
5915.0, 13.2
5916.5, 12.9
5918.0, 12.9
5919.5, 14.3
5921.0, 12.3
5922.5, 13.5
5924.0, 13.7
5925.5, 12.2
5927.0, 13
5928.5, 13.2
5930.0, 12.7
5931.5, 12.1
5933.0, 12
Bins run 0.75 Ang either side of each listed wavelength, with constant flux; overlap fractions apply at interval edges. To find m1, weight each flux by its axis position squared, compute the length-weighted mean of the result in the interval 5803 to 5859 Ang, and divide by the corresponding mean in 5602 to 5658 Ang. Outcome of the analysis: 1.1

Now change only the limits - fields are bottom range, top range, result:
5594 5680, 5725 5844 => 1.11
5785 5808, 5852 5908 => 0.92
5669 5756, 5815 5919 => 1.03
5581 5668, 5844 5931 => 1.08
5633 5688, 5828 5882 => 1.09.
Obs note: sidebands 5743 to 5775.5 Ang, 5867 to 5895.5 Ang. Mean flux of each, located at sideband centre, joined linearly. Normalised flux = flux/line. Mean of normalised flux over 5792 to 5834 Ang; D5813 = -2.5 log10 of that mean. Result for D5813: -0.09 mag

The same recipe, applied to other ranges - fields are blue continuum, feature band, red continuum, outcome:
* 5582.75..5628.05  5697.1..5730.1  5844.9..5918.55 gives -0.03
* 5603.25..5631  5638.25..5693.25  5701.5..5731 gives 0.01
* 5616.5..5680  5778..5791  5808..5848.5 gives 0.02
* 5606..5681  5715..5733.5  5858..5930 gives -0.06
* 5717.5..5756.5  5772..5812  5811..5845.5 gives 0.00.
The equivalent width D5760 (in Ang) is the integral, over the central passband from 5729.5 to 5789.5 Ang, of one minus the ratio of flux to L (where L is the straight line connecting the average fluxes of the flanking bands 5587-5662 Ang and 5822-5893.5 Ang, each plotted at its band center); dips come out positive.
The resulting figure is -2.9 Ang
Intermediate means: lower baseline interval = 12.5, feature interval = 13.2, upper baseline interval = 12.7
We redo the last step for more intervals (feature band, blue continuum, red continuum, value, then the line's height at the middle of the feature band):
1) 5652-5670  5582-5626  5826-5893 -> 0.1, 12.6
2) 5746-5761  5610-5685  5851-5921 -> -0.7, 12.5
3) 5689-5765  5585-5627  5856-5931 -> -3.5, 12.4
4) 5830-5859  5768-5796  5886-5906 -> -3.1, 11.9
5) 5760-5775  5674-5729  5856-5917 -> -1.0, 12.5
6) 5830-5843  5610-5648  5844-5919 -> -1.0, 12.3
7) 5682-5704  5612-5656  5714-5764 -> 0.7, 12.9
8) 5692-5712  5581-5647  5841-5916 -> 0.0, 12.5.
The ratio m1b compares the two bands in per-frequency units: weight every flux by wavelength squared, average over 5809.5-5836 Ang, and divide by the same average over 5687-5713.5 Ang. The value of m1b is 1.14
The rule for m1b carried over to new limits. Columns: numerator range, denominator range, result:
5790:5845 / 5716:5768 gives 1.05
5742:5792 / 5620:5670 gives 1.10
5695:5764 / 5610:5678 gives 1.06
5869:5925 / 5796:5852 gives 0.91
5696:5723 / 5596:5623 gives 1.04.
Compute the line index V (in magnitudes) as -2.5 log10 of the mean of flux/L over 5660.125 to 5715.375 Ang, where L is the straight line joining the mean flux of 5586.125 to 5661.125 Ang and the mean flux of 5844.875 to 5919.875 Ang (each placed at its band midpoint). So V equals -0.02 mag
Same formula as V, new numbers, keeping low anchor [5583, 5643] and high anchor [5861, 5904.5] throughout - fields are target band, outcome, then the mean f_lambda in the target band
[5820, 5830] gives -0.170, 13.9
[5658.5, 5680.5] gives -0.038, 12.8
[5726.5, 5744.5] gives -0.105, 13.4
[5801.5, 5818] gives -0.147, 13.7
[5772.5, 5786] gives -0.093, 13.1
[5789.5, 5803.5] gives -0.119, 13.4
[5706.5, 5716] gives -0.036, 12.7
